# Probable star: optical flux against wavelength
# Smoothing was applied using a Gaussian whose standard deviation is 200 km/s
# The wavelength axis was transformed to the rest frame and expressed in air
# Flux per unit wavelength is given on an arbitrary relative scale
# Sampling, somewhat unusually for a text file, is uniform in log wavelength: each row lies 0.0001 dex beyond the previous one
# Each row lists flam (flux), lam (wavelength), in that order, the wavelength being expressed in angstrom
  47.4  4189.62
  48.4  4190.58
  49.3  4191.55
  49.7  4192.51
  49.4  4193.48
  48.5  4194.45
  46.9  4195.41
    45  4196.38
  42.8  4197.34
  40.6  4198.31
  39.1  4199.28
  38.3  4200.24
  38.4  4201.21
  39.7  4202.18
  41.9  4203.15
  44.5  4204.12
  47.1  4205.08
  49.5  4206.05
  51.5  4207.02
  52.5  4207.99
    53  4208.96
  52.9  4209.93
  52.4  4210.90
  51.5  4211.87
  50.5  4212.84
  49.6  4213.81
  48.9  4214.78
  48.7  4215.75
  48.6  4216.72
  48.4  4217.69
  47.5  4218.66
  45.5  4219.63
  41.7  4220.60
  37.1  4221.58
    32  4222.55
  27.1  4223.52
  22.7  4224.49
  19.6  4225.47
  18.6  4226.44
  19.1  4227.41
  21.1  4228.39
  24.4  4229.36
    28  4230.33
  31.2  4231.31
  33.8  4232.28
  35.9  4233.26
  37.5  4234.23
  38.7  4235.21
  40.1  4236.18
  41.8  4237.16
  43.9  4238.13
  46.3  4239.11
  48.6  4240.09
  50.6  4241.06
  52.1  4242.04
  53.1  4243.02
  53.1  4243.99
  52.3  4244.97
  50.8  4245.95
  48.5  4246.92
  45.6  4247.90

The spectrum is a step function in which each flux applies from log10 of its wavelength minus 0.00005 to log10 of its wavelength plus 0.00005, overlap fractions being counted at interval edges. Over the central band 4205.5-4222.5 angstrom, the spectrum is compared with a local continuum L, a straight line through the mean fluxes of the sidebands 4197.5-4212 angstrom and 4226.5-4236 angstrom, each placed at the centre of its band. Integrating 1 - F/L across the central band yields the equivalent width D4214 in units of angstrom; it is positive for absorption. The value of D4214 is -3.38 angstrom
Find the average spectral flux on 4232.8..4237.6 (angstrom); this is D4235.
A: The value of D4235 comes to 38.8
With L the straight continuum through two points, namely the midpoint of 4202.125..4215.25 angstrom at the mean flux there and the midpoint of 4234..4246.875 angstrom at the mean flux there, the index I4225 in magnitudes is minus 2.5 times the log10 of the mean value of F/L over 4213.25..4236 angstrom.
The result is 0.34 mag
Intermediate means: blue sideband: 49.3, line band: 35.1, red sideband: 47.1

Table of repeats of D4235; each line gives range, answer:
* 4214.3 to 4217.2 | 48.8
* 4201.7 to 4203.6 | 40.7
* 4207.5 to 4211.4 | 52.6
